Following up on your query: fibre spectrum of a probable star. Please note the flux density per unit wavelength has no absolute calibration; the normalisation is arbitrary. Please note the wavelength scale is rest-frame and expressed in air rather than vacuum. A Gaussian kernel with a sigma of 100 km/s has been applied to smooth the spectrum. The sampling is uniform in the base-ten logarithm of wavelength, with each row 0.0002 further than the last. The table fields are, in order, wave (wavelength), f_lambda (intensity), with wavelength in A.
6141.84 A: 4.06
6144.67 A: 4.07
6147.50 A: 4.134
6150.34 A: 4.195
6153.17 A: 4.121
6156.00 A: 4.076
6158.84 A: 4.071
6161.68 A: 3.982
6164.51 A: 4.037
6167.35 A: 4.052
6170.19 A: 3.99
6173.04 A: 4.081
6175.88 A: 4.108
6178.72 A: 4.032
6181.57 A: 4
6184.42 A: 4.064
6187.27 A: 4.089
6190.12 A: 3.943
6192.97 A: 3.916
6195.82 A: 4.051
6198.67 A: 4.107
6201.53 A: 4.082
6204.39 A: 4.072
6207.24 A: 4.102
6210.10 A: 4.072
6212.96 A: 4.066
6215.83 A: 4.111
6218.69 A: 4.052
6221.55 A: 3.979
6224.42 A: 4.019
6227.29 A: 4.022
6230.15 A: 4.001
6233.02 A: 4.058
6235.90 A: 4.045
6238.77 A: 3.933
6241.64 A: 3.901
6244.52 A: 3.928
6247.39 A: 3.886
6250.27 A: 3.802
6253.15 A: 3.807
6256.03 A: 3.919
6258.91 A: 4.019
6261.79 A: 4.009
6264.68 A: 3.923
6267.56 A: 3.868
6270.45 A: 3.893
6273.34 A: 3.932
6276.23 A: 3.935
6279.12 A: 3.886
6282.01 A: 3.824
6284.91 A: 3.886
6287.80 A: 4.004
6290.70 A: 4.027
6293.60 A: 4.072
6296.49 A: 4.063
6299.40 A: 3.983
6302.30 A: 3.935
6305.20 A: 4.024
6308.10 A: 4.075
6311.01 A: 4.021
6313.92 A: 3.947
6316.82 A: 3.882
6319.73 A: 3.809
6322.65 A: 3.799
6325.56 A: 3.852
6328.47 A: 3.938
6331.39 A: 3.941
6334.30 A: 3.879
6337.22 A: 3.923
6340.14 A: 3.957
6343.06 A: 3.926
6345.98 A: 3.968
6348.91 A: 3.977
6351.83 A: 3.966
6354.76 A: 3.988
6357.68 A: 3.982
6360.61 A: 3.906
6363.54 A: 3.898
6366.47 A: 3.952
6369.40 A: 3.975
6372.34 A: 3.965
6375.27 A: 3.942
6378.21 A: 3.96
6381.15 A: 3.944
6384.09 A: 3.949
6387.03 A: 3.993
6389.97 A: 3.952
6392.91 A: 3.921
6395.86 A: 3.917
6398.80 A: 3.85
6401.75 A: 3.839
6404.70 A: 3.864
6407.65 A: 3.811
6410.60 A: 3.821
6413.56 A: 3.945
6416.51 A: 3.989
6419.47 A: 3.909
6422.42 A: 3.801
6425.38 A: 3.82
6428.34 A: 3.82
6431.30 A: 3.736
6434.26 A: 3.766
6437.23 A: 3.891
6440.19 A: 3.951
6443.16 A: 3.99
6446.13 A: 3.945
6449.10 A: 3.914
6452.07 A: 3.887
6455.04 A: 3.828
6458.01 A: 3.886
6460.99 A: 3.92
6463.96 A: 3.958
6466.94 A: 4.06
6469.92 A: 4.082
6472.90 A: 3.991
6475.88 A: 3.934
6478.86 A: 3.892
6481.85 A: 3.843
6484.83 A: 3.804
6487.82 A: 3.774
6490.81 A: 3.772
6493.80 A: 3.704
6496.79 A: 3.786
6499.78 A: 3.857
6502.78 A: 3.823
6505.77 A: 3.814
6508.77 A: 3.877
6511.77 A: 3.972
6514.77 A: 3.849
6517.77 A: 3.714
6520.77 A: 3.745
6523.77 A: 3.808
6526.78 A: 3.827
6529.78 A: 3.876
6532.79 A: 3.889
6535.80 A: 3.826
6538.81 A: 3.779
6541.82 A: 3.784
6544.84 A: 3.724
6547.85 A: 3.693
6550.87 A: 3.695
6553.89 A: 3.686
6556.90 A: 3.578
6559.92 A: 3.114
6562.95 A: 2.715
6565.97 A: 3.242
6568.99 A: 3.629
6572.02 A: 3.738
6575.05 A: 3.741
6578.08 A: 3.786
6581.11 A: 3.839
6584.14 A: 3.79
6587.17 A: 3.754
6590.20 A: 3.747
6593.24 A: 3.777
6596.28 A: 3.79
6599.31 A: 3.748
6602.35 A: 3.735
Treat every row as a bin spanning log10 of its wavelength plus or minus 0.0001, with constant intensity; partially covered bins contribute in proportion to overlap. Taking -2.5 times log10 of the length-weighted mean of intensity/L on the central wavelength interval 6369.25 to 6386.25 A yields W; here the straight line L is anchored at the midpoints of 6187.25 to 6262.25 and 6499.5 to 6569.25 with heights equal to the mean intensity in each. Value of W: -0.03 mag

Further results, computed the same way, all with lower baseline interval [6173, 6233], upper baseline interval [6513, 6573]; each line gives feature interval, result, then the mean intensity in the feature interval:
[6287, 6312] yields -0.02 mag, 4.02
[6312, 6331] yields 0.01 mag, 3.88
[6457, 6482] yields -0.06 mag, 3.96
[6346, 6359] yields -0.03 mag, 3.98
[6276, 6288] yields 0.02 mag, 3.89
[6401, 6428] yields -0.02 mag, 3.87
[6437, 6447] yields -0.05 mag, 3.95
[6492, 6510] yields -0.03 mag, 3.81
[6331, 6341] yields -0.01 mag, 3.92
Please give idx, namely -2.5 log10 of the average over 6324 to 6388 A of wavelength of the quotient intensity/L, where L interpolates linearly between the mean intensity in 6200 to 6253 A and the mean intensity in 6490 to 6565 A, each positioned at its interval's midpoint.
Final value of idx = -0.02 mag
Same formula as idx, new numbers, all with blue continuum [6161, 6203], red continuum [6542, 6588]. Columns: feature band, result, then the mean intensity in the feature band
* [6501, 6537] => -0.06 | 3.84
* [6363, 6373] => -0.04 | 3.95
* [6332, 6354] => -0.03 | 3.94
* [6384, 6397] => -0.04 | 3.95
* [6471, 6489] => -0.06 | 3.88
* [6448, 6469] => -0.06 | 3.93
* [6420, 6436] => -0.01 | 3.8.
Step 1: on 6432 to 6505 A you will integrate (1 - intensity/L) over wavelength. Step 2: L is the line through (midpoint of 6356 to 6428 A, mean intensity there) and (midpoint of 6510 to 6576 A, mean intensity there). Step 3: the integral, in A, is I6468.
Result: -1.87 A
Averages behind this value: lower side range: 3.91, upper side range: 3.66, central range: 3.88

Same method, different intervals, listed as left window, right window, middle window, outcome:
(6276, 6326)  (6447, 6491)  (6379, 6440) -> 0.7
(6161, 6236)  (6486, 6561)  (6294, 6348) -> -0.1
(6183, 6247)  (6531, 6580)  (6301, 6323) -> -0.2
